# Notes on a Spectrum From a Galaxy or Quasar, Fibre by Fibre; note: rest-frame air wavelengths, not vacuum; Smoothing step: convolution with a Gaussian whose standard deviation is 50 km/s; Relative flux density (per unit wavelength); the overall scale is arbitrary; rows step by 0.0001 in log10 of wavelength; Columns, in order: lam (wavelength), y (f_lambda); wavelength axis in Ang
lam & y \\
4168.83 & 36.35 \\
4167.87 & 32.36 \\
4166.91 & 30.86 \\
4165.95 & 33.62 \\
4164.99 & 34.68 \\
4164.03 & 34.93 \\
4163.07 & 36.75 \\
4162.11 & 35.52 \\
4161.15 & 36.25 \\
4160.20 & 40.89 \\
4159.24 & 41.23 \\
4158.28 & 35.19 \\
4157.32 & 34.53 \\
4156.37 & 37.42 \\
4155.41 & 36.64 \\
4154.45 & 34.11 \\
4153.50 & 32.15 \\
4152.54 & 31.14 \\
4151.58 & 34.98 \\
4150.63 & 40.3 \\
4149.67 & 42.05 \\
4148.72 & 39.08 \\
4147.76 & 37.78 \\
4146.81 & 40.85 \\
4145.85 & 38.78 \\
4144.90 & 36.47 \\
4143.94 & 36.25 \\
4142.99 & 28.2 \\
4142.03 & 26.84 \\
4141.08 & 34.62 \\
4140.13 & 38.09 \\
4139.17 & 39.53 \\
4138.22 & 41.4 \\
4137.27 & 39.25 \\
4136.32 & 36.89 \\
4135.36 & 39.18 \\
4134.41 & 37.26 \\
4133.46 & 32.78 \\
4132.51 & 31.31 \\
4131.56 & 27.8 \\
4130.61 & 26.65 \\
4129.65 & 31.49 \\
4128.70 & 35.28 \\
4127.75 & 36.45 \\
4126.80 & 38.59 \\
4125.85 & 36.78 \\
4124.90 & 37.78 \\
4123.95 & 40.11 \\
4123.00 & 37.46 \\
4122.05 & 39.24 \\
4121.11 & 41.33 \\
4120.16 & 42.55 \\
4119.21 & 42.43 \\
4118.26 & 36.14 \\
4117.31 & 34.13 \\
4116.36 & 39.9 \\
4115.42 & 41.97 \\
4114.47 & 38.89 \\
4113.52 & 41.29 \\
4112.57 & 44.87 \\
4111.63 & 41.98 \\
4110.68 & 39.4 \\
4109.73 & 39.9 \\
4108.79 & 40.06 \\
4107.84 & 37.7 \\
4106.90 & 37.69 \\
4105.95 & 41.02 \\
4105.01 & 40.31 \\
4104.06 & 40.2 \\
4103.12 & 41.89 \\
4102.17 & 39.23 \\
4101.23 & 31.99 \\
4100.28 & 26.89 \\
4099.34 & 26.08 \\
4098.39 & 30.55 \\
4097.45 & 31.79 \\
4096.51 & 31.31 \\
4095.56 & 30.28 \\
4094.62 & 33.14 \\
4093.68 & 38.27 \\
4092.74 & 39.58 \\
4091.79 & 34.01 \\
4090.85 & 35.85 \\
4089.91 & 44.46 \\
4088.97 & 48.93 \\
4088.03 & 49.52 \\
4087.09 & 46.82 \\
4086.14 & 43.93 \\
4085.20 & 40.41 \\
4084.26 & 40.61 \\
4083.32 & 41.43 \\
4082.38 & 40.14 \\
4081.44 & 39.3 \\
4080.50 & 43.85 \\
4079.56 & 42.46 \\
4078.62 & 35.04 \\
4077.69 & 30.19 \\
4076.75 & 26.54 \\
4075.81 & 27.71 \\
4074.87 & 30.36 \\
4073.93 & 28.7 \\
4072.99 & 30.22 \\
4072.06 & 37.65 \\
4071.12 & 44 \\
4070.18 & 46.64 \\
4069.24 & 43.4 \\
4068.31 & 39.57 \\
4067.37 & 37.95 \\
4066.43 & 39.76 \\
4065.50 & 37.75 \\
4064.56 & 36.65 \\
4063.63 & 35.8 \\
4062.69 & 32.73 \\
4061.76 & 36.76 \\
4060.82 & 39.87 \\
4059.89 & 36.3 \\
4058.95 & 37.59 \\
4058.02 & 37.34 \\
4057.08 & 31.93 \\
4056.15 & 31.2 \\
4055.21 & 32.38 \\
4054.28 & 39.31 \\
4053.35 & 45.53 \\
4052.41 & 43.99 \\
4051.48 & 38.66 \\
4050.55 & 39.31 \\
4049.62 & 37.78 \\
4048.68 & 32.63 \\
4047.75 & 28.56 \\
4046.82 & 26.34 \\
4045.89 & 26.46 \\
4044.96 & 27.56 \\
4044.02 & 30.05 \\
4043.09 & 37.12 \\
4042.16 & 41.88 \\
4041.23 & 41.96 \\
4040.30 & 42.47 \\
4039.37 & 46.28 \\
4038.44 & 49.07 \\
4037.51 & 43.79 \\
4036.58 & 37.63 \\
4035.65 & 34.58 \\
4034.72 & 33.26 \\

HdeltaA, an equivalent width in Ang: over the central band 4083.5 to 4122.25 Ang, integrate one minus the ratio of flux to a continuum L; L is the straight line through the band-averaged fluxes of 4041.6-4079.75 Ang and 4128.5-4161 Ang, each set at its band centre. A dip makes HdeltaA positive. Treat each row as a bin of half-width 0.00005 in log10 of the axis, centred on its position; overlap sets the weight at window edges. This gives -3.3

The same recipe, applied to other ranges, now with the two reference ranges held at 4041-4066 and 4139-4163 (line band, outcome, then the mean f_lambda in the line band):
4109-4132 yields -1.2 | 38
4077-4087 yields -1.1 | 39.7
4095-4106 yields 0.6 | 34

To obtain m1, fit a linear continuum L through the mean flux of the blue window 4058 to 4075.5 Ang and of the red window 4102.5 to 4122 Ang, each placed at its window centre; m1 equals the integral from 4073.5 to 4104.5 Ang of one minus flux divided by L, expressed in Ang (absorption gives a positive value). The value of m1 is 1.56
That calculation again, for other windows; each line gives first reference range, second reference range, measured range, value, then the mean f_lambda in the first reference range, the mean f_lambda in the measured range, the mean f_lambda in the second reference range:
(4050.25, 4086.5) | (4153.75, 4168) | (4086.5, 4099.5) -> -0.2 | 37.5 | 37.5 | 35.7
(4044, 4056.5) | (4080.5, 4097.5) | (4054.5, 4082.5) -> 0.5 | 34.4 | 36.3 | 39.7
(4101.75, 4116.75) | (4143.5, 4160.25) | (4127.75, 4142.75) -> 1.5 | 40.4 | 34.5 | 37.1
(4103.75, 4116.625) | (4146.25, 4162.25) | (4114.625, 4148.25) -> 1.9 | 40.4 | 36.6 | 37.1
